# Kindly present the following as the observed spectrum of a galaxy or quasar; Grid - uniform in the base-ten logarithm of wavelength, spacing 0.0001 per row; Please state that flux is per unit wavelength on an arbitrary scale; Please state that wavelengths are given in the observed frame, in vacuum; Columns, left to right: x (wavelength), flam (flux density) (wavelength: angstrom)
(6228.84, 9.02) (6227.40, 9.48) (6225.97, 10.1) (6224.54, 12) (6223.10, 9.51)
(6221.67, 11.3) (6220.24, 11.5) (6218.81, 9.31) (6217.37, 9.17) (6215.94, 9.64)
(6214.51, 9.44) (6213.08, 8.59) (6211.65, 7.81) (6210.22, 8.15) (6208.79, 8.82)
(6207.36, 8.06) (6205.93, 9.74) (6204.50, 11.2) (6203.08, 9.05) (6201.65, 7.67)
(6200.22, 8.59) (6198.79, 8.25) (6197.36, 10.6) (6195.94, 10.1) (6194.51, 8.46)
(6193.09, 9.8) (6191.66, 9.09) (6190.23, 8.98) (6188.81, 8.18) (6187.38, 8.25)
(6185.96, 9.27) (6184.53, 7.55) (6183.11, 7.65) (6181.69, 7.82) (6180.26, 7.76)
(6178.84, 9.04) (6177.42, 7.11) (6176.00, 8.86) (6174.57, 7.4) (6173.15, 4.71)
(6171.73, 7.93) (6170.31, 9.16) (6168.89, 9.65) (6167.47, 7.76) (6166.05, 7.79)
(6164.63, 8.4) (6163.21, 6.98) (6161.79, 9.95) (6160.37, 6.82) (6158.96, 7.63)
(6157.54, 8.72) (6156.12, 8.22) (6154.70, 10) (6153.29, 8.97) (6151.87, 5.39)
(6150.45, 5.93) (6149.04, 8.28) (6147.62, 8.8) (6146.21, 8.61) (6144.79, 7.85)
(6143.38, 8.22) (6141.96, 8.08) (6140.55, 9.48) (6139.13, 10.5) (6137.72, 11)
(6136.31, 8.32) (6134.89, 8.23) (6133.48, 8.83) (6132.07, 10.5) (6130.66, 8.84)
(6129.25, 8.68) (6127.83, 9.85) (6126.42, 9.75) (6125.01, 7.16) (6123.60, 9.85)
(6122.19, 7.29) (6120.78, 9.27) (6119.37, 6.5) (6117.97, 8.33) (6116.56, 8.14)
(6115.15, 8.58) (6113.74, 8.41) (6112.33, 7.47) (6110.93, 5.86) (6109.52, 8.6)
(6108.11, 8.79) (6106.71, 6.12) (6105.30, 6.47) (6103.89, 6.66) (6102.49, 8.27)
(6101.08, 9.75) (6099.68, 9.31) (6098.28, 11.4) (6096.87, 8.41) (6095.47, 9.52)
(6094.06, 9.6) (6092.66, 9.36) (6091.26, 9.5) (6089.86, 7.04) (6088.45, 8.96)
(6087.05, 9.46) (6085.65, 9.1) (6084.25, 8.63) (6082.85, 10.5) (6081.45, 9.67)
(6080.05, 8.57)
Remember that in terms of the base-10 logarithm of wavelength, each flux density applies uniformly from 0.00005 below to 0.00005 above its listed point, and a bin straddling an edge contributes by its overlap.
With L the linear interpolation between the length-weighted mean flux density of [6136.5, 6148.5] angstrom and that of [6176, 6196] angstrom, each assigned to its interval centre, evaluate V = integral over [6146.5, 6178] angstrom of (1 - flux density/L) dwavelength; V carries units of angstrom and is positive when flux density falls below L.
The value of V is 3.0 angstrom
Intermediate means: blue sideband 9.02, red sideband 8.47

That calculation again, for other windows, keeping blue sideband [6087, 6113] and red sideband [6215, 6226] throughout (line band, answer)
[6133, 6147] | 0.2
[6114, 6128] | 0.5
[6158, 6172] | 1.8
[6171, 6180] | 2.0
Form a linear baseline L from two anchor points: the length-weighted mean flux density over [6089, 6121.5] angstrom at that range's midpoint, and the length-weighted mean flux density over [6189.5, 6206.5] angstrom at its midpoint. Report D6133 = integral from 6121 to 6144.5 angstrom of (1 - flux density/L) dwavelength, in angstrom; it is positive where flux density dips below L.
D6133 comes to -1.12 angstrom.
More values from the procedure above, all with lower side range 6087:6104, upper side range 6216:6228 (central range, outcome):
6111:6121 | 1.48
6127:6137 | 0.40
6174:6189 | 2.74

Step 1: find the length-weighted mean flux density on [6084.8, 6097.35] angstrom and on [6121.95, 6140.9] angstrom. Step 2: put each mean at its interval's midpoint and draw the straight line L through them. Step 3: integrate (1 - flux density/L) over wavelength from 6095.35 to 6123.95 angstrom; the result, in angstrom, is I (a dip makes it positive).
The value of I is 2.8 angstrom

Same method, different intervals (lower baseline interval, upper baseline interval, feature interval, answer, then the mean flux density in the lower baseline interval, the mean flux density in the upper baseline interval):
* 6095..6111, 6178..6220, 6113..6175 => 1.2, 8.34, 8.85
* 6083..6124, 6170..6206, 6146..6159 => 0.7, 8.45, 8.52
